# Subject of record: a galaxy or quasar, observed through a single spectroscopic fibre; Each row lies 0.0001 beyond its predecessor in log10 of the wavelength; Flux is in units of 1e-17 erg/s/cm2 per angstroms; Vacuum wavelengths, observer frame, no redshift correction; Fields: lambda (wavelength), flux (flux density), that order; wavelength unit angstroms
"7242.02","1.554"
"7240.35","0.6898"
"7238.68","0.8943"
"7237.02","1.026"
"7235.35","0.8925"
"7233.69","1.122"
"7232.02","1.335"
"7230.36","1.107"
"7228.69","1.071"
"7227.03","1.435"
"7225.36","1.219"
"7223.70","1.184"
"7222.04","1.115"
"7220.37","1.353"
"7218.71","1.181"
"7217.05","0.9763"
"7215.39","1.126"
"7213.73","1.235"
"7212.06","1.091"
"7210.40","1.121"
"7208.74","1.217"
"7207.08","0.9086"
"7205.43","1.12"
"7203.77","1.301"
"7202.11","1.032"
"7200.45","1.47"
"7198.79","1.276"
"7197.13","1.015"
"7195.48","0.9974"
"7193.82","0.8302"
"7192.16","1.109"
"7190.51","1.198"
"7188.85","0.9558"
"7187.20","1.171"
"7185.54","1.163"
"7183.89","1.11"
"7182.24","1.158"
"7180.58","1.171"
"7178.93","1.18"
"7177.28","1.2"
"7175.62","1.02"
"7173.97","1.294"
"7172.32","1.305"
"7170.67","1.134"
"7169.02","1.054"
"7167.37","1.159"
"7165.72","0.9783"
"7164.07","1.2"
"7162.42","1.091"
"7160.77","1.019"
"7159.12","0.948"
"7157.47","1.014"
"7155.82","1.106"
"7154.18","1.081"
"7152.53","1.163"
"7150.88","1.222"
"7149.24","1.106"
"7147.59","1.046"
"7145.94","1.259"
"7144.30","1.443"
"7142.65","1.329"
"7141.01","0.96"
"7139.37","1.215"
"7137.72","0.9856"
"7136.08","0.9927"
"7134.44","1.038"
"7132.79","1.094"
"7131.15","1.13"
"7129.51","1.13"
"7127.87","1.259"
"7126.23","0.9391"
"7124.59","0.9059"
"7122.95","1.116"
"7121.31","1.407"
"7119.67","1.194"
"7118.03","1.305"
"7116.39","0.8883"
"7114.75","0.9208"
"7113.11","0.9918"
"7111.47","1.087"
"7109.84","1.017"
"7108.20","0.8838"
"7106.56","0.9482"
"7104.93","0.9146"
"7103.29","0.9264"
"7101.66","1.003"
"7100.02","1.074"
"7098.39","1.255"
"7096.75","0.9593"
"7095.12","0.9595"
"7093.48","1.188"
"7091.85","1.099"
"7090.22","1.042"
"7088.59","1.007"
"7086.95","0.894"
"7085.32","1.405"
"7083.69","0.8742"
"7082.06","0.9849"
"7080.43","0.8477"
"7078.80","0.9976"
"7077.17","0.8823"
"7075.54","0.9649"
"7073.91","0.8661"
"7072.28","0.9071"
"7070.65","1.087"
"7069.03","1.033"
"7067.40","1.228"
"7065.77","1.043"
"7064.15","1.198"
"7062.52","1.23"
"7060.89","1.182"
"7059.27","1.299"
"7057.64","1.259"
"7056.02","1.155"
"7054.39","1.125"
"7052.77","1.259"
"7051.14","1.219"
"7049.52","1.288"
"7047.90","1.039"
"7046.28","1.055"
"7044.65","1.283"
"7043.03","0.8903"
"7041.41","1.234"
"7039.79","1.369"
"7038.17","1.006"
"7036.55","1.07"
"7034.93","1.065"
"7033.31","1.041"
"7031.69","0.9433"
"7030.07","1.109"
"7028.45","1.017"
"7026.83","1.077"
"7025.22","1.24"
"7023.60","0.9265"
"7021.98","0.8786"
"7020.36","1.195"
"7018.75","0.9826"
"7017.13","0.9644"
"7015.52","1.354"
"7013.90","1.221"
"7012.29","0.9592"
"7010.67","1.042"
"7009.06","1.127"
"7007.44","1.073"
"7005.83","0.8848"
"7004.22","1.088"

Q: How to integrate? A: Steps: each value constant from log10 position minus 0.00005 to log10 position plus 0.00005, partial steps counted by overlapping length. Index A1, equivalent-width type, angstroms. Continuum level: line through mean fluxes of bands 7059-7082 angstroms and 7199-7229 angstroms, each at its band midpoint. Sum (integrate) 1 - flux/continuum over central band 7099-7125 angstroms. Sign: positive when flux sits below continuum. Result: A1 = 1.1 angstroms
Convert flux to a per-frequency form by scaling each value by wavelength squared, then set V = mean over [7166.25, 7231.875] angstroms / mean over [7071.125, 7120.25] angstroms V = 1.17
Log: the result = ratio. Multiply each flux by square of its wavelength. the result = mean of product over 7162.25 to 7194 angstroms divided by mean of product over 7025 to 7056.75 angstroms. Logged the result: 1.05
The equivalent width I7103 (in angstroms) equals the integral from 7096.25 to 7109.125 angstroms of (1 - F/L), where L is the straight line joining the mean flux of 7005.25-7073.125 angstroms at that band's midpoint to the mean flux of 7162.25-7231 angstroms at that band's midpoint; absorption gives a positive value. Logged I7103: 1.45 angstroms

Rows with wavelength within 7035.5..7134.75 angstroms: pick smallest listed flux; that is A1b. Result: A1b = 0.8477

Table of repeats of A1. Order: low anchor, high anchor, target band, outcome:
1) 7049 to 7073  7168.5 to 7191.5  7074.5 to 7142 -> 7.0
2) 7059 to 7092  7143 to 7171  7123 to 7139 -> 0.5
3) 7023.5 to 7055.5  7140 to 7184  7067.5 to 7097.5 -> 3.2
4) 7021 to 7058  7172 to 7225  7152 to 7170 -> 1.0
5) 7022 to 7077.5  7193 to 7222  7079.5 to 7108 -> 2.4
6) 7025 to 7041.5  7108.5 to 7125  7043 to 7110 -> 1.3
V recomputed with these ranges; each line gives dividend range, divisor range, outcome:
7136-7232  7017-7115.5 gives 1.11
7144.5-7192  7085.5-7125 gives 1.10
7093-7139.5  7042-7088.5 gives 0.98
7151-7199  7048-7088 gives 1.05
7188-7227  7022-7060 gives 1.06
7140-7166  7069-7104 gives 1.13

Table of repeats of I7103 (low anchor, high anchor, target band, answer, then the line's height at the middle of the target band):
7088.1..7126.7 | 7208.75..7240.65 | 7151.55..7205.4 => -1.5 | 1.09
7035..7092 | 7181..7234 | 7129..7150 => -0.2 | 1.12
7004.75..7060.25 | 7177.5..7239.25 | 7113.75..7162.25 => 0.6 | 1.12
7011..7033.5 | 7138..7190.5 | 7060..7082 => 1.1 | 1.09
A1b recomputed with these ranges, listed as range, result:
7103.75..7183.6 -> 0.8838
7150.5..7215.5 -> 0.8302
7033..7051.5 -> 0.8903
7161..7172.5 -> 0.9783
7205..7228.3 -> 0.9086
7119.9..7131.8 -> 0.9059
